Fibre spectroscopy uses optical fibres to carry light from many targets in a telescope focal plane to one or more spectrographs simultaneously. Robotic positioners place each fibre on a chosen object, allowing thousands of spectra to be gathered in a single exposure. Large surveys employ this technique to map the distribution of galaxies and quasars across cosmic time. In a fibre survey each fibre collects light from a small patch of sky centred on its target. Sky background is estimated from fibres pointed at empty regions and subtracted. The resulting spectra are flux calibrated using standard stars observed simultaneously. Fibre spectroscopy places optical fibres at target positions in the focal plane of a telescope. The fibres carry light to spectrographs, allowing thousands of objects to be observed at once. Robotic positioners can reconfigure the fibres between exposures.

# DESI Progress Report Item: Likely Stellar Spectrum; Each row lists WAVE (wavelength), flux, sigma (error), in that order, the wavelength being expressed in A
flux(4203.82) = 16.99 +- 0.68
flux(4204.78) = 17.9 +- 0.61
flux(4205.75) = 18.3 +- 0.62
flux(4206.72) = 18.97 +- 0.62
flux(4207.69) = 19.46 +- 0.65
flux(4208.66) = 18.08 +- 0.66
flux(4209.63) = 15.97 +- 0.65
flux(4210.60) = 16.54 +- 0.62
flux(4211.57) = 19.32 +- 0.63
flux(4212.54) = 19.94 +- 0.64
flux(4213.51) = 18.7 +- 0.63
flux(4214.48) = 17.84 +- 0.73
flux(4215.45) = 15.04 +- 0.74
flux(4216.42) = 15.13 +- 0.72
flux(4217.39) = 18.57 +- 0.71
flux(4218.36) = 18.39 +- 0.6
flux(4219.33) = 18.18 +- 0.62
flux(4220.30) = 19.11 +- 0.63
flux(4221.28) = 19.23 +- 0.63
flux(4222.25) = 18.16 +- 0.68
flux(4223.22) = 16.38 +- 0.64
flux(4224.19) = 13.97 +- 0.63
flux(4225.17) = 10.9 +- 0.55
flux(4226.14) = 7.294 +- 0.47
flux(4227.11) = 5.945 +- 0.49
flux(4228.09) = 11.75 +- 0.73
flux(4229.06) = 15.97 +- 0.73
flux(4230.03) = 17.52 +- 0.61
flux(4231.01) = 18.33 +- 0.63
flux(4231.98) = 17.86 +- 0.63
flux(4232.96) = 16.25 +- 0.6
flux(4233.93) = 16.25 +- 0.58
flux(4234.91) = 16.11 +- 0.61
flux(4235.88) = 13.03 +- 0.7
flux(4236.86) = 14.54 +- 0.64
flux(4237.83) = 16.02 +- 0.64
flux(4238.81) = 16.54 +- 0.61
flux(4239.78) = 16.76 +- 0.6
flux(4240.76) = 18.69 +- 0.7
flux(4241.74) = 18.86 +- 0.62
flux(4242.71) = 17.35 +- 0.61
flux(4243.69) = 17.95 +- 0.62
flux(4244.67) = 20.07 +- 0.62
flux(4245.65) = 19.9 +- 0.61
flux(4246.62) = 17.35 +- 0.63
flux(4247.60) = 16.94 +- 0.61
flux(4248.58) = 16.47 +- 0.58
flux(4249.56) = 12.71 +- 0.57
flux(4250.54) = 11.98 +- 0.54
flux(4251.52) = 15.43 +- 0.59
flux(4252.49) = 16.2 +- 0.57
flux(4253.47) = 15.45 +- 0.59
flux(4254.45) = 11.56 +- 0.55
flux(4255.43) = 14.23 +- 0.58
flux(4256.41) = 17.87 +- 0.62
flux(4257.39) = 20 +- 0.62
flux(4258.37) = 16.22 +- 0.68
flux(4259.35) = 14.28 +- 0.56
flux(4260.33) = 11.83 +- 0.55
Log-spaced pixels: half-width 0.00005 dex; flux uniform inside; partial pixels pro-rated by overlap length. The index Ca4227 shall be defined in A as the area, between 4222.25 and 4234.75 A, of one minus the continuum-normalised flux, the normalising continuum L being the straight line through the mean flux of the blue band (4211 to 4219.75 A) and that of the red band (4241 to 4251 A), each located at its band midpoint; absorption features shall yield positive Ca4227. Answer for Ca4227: 2.3 A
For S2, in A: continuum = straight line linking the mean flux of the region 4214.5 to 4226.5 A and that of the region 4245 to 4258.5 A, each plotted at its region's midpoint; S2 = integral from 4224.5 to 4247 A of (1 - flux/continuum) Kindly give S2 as 0.4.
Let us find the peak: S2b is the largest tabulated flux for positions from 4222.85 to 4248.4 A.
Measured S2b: 20.07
